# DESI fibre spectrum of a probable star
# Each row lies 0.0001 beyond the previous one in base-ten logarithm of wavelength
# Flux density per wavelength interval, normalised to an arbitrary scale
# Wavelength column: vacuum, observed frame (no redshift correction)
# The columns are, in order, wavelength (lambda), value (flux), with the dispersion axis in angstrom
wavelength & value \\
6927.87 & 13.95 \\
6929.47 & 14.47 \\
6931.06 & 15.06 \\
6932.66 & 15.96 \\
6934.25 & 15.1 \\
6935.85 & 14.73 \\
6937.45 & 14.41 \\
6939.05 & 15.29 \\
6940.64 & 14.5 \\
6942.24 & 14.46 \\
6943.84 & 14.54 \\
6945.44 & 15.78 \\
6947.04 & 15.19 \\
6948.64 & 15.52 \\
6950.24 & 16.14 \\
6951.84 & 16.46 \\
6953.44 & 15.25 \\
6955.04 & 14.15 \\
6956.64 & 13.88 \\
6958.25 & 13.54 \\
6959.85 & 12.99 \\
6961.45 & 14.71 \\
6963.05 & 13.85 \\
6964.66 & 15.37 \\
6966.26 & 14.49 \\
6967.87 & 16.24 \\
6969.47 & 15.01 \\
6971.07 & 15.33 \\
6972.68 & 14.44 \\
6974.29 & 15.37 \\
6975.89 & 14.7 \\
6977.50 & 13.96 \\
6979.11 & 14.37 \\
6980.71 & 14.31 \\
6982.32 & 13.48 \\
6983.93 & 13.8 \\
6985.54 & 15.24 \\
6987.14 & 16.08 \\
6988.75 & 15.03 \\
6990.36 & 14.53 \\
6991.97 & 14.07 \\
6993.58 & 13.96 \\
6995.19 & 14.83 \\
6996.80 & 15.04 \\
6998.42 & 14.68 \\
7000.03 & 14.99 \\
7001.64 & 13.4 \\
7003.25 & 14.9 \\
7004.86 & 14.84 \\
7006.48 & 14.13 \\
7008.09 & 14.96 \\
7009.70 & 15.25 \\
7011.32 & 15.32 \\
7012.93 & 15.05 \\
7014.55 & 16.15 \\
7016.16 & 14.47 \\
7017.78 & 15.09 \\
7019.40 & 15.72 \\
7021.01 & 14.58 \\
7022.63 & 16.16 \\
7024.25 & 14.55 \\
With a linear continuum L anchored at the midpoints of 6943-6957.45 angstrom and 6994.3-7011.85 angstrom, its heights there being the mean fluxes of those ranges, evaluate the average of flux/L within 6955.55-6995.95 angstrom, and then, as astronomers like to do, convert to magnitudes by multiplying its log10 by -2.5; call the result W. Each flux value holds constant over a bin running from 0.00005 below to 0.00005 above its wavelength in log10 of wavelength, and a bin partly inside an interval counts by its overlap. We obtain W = 0.03 mag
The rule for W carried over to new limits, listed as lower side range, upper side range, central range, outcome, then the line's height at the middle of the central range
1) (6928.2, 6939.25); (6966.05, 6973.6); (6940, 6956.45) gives -0.01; 15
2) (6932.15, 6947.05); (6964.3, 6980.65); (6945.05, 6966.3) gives 0.01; 14.9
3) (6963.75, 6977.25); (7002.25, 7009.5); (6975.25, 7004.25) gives 0.03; 14.9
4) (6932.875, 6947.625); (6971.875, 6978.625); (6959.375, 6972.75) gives -0.01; 14.7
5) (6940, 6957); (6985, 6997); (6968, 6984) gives 0.03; 14.9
